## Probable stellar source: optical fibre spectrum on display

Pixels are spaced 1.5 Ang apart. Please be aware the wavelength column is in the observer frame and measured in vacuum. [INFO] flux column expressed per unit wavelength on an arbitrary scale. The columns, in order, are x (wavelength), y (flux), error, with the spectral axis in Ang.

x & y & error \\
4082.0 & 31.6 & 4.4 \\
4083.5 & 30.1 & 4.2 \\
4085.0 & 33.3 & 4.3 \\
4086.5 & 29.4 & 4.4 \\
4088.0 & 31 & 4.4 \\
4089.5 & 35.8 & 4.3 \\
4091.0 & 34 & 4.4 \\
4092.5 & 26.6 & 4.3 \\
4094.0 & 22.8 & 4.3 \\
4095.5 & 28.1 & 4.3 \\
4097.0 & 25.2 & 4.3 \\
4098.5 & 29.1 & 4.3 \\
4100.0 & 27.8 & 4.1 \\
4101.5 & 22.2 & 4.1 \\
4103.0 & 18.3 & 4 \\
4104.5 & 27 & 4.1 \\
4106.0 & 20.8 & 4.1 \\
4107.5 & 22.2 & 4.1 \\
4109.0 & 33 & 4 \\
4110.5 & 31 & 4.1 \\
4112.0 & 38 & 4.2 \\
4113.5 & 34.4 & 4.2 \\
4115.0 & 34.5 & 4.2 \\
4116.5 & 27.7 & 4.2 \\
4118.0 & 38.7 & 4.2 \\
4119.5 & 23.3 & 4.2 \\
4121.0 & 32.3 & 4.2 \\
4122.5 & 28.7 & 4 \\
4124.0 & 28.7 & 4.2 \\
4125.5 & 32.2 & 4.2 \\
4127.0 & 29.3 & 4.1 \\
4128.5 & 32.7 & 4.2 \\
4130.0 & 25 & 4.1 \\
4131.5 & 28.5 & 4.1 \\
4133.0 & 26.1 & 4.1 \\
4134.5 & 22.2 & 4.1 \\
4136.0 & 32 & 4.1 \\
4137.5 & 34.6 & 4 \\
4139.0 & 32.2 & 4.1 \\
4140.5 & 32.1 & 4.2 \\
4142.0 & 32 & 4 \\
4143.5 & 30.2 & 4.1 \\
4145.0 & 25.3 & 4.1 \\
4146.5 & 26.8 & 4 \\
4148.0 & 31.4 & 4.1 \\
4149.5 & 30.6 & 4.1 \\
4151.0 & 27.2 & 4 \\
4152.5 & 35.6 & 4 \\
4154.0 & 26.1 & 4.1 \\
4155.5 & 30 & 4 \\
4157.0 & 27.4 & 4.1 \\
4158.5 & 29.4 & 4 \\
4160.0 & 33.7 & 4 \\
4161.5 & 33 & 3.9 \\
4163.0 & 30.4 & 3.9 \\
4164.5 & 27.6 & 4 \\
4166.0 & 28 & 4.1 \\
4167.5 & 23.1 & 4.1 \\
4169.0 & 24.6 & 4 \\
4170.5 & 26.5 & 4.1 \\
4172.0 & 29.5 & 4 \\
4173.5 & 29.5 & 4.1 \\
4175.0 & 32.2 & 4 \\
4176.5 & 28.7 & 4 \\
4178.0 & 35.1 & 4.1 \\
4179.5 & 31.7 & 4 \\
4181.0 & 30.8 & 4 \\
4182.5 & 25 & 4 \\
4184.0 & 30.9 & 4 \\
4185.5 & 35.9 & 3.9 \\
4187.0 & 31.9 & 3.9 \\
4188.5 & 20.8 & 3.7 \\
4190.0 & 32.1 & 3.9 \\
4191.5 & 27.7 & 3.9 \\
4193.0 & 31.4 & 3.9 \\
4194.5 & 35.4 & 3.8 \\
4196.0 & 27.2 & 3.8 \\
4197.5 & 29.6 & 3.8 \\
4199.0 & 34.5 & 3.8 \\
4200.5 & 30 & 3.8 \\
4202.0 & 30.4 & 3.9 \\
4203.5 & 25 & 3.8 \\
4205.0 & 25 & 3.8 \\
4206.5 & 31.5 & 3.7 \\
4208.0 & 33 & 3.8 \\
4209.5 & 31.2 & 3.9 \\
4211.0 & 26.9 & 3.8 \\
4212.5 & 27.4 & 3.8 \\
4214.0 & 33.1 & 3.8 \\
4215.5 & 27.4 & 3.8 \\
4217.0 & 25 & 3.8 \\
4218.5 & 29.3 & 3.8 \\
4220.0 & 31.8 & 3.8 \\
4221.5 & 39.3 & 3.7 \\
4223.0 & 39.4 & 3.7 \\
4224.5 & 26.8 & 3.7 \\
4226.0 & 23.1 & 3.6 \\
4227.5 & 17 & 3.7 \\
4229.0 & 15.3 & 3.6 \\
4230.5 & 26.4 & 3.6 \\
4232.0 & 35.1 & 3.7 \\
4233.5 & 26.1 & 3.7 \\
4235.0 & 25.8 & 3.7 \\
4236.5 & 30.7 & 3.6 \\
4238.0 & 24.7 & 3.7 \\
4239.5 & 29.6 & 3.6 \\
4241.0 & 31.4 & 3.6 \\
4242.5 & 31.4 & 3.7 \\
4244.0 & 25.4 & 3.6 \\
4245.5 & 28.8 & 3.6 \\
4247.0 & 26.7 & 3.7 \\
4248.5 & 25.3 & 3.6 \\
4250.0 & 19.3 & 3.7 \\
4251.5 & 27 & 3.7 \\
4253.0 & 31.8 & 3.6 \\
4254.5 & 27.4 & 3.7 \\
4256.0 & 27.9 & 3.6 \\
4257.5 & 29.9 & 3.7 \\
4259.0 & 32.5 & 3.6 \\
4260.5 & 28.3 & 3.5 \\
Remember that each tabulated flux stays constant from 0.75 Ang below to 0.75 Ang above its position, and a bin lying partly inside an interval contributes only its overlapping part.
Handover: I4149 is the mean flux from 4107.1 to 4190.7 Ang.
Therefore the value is 29.9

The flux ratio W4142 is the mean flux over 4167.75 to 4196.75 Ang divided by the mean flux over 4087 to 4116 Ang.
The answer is 1.04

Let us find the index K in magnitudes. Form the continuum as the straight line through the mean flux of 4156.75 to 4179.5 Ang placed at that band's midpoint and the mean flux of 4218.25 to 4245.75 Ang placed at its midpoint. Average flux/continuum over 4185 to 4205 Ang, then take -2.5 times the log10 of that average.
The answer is -0.04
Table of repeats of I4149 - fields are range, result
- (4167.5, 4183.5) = 29.1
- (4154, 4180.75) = 29.4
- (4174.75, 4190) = 30.3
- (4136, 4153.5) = 30.7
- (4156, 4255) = 28.9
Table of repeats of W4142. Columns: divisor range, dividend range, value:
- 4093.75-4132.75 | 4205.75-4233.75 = 1.01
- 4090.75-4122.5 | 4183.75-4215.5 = 1.06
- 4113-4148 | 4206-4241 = 0.95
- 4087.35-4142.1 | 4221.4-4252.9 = 0.93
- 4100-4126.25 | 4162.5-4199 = 1.02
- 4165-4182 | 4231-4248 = 0.99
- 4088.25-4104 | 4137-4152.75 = 1.13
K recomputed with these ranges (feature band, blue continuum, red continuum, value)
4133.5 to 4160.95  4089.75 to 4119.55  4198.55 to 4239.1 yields -0.053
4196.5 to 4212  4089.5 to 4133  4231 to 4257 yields -0.056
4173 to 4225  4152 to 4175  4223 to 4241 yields -0.105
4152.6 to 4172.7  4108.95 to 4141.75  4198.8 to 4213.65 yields 0.055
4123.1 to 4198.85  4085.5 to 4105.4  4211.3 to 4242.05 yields -0.066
